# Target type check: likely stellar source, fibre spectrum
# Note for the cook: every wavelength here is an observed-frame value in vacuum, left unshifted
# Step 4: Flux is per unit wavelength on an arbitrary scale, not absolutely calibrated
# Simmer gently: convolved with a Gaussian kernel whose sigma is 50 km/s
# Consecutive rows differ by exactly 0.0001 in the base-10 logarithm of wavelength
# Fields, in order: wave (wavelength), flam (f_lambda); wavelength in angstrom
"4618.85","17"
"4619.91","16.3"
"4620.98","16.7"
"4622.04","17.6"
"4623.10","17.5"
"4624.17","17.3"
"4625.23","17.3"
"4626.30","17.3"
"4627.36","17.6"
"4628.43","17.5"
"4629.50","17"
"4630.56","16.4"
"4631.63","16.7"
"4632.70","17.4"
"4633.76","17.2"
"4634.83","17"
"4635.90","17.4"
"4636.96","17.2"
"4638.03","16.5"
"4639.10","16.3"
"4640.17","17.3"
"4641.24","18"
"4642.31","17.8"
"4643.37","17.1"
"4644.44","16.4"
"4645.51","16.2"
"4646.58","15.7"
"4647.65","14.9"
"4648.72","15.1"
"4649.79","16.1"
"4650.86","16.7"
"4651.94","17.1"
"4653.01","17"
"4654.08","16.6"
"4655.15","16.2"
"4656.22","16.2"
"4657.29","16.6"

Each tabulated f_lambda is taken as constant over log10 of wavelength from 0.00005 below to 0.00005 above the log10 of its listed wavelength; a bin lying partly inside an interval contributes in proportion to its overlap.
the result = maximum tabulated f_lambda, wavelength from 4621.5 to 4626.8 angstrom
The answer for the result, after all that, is 17.6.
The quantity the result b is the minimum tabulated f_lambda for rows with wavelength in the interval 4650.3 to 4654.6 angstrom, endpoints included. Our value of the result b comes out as 16.6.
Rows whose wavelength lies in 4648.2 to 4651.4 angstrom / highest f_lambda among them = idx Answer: 16.7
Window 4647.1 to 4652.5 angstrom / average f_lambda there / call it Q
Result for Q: 16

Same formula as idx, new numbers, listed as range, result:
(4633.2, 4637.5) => 17.4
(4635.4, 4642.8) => 18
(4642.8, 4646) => 17.1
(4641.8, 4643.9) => 17.8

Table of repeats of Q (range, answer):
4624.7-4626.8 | 17.3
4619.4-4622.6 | 16.9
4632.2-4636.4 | 17.3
